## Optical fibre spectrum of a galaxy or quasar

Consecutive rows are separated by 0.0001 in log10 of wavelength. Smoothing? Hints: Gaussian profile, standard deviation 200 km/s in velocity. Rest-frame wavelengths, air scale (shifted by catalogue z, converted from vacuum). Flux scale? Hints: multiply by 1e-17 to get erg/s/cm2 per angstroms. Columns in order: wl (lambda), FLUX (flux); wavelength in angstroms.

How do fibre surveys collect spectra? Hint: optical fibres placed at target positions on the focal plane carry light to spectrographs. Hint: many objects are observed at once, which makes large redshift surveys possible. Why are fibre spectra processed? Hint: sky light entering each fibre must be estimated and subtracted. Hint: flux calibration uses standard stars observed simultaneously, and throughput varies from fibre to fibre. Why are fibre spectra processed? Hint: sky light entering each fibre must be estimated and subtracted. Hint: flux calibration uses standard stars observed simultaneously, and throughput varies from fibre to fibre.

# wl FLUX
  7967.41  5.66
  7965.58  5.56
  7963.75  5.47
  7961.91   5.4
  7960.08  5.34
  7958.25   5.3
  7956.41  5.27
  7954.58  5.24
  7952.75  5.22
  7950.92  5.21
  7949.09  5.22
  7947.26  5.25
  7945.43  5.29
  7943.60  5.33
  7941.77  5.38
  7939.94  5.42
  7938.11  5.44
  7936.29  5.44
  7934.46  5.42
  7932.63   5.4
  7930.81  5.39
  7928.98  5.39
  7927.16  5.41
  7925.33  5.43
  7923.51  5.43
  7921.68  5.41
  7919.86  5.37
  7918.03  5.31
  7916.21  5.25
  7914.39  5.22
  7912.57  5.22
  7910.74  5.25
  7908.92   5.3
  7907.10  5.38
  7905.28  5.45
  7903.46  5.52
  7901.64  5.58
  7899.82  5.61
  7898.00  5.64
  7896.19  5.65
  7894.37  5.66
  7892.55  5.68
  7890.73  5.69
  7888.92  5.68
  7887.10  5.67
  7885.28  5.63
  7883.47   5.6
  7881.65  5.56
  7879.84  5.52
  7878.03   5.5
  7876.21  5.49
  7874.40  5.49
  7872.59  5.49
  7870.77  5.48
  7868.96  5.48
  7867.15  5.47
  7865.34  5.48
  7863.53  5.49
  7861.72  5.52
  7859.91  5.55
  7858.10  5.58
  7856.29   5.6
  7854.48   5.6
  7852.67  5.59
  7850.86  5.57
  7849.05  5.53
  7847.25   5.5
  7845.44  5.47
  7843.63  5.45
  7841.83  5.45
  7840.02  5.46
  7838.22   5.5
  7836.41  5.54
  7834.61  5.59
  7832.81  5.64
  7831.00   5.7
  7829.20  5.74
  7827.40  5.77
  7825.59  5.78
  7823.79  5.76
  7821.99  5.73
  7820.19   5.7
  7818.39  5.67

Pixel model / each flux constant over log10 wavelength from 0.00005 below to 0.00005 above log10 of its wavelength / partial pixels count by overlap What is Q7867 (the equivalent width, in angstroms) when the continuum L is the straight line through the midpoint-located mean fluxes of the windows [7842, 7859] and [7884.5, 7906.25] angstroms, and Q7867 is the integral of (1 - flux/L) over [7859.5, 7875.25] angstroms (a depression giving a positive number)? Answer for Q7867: 0.2 angstroms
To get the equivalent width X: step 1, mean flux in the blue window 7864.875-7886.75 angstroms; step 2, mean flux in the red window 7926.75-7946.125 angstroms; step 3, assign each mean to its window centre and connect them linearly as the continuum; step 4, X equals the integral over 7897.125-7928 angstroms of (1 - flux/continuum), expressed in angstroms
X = 0.26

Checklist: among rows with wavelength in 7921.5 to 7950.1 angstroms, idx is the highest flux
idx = 5.44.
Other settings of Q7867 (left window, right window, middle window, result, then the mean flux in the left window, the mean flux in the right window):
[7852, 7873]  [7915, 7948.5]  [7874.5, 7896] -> -0.5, 5.53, 5.37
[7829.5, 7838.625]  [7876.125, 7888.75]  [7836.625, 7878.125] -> 0.6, 5.61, 5.58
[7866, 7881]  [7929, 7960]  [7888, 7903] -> -0.6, 5.49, 5.33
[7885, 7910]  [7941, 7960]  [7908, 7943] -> 0.3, 5.58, 5.27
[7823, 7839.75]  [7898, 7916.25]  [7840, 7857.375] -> 0.2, 5.66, 5.4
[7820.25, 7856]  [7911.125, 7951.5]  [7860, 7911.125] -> -0.6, 5.6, 5.35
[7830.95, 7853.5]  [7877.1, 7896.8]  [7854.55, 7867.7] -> 0.1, 5.53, 5.62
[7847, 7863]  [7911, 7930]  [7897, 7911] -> -0.2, 5.56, 5.34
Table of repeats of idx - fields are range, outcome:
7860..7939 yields 5.69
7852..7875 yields 5.6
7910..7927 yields 5.43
